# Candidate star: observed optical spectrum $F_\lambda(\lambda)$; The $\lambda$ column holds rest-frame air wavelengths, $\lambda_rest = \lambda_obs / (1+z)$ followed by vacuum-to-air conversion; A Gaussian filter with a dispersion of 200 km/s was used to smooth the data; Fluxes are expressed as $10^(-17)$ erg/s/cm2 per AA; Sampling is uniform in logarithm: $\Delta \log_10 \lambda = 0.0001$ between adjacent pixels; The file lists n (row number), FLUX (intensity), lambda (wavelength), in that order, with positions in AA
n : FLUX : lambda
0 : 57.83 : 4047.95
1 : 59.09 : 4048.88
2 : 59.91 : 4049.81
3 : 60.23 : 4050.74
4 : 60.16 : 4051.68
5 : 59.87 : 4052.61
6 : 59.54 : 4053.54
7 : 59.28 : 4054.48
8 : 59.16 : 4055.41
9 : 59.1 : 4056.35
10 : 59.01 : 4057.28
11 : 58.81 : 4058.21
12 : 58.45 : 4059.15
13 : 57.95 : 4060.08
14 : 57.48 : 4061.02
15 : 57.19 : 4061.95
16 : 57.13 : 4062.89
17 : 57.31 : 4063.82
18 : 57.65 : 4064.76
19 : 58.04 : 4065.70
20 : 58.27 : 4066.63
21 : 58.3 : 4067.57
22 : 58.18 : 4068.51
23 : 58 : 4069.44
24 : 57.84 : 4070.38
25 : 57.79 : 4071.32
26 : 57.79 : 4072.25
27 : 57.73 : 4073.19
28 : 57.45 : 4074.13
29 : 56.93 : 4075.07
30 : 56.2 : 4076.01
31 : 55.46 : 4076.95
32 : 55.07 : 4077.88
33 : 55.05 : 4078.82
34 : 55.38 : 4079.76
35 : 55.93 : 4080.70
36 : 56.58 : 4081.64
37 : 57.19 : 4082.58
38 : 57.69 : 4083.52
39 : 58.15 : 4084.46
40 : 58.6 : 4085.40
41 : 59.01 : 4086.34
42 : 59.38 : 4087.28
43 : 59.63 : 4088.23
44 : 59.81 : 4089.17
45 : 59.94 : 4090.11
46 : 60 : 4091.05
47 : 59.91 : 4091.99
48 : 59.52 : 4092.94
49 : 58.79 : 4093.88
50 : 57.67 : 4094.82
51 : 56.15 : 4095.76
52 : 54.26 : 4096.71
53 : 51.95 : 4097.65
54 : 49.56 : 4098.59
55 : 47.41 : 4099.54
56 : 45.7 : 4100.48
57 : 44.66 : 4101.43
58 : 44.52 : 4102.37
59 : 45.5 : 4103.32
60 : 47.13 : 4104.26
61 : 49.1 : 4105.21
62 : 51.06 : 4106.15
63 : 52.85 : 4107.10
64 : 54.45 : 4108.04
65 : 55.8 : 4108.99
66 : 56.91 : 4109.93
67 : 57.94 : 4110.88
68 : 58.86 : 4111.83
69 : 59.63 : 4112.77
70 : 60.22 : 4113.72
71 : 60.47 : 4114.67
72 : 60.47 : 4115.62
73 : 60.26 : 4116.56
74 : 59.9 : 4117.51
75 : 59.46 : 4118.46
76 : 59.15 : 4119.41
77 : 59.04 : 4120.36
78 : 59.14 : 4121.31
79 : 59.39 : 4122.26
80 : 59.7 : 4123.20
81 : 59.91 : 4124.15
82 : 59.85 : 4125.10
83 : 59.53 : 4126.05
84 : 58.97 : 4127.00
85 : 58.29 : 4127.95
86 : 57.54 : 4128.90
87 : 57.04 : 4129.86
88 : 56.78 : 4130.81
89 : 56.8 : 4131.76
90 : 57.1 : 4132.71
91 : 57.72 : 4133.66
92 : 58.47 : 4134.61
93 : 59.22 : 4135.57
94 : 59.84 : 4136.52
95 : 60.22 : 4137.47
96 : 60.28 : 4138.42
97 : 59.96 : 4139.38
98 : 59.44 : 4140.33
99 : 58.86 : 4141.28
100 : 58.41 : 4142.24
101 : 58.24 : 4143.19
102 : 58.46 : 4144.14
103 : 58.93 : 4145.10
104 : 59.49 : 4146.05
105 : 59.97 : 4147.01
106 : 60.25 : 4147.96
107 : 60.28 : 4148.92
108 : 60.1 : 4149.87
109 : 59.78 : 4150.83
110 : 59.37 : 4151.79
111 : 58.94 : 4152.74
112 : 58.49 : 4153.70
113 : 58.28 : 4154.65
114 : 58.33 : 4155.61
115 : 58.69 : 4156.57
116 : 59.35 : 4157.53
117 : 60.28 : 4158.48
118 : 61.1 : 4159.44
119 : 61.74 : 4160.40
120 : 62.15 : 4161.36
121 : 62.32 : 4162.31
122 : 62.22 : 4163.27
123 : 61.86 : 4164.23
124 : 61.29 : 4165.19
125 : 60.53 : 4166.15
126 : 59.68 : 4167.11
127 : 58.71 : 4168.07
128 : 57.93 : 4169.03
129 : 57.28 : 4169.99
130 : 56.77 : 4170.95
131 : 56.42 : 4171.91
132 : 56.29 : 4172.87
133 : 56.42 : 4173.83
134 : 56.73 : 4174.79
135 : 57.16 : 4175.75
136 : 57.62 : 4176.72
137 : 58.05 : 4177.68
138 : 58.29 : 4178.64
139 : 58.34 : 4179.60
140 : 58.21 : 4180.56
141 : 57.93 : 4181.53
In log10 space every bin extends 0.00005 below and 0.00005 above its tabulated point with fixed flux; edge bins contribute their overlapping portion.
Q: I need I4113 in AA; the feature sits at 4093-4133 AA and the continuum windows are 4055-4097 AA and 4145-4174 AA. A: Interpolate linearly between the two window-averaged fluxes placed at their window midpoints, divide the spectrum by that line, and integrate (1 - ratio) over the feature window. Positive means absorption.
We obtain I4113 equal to 1.9 AA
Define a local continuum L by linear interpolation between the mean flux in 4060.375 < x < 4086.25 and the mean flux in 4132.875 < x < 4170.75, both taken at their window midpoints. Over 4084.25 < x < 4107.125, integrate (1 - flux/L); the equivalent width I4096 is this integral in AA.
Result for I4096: 1.5 AA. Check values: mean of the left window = 57.2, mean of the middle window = 54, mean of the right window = 59.6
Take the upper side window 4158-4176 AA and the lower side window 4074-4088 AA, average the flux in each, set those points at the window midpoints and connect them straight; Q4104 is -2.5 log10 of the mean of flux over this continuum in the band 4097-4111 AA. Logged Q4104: 0.150 mag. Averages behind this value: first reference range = 57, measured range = 50.2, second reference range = 59.4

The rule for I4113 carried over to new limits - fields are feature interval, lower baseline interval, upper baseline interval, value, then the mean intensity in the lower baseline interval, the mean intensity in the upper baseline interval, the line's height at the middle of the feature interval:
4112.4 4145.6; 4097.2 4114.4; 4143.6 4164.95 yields -2.0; 52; 60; 55.8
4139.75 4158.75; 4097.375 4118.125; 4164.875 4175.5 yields -0.9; 53.4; 58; 56.4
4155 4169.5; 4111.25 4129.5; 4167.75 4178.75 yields -0.7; 59.4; 57.3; 57.7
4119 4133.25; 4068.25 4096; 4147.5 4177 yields 0.0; 57.8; 59.2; 58.6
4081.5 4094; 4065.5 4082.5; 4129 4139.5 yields -0.4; 57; 58.4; 57.3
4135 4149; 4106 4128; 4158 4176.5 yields -0.1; 58.5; 59.3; 58.9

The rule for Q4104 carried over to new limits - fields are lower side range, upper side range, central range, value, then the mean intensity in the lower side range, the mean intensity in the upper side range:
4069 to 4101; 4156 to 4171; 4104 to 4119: 0.02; 56.5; 60.2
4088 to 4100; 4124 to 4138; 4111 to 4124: -0.04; 56.5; 58.5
